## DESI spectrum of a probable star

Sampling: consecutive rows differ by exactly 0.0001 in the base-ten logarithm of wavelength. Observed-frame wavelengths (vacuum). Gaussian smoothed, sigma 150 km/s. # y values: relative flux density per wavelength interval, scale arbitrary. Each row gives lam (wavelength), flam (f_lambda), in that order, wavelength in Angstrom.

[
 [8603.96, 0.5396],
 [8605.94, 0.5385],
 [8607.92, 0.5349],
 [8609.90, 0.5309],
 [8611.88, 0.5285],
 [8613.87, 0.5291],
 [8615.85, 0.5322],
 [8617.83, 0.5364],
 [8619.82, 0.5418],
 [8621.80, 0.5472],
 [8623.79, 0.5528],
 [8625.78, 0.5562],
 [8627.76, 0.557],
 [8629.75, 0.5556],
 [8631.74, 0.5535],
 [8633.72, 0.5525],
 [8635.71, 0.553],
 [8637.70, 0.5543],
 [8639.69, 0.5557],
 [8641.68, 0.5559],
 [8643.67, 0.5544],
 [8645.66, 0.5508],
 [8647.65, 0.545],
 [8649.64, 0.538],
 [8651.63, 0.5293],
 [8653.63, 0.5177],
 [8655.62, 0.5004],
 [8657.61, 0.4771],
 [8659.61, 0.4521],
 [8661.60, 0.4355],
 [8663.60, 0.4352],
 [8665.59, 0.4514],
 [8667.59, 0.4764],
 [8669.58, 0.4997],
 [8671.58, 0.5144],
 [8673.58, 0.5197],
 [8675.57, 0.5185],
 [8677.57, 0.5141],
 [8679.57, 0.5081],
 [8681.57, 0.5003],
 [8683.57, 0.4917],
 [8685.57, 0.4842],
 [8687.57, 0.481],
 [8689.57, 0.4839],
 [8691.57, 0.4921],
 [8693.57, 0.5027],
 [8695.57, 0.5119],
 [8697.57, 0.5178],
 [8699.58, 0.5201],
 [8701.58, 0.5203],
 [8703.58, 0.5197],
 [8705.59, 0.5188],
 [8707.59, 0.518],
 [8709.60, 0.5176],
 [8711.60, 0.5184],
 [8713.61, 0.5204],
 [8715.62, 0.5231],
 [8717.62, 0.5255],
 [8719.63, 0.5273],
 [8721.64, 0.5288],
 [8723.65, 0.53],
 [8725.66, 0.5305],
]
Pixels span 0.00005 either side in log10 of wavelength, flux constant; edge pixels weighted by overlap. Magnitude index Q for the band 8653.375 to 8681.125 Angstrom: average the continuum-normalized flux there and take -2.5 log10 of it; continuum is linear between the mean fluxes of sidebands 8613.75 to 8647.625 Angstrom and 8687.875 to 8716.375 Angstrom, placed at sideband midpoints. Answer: 0.09 mag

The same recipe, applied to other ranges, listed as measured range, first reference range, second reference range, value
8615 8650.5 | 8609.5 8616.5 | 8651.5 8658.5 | -0.07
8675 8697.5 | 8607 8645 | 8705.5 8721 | 0.06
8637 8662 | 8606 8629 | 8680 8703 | 0.00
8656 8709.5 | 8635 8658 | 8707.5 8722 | 0.07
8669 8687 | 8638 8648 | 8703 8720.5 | 0.07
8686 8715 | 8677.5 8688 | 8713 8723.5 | 0.00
